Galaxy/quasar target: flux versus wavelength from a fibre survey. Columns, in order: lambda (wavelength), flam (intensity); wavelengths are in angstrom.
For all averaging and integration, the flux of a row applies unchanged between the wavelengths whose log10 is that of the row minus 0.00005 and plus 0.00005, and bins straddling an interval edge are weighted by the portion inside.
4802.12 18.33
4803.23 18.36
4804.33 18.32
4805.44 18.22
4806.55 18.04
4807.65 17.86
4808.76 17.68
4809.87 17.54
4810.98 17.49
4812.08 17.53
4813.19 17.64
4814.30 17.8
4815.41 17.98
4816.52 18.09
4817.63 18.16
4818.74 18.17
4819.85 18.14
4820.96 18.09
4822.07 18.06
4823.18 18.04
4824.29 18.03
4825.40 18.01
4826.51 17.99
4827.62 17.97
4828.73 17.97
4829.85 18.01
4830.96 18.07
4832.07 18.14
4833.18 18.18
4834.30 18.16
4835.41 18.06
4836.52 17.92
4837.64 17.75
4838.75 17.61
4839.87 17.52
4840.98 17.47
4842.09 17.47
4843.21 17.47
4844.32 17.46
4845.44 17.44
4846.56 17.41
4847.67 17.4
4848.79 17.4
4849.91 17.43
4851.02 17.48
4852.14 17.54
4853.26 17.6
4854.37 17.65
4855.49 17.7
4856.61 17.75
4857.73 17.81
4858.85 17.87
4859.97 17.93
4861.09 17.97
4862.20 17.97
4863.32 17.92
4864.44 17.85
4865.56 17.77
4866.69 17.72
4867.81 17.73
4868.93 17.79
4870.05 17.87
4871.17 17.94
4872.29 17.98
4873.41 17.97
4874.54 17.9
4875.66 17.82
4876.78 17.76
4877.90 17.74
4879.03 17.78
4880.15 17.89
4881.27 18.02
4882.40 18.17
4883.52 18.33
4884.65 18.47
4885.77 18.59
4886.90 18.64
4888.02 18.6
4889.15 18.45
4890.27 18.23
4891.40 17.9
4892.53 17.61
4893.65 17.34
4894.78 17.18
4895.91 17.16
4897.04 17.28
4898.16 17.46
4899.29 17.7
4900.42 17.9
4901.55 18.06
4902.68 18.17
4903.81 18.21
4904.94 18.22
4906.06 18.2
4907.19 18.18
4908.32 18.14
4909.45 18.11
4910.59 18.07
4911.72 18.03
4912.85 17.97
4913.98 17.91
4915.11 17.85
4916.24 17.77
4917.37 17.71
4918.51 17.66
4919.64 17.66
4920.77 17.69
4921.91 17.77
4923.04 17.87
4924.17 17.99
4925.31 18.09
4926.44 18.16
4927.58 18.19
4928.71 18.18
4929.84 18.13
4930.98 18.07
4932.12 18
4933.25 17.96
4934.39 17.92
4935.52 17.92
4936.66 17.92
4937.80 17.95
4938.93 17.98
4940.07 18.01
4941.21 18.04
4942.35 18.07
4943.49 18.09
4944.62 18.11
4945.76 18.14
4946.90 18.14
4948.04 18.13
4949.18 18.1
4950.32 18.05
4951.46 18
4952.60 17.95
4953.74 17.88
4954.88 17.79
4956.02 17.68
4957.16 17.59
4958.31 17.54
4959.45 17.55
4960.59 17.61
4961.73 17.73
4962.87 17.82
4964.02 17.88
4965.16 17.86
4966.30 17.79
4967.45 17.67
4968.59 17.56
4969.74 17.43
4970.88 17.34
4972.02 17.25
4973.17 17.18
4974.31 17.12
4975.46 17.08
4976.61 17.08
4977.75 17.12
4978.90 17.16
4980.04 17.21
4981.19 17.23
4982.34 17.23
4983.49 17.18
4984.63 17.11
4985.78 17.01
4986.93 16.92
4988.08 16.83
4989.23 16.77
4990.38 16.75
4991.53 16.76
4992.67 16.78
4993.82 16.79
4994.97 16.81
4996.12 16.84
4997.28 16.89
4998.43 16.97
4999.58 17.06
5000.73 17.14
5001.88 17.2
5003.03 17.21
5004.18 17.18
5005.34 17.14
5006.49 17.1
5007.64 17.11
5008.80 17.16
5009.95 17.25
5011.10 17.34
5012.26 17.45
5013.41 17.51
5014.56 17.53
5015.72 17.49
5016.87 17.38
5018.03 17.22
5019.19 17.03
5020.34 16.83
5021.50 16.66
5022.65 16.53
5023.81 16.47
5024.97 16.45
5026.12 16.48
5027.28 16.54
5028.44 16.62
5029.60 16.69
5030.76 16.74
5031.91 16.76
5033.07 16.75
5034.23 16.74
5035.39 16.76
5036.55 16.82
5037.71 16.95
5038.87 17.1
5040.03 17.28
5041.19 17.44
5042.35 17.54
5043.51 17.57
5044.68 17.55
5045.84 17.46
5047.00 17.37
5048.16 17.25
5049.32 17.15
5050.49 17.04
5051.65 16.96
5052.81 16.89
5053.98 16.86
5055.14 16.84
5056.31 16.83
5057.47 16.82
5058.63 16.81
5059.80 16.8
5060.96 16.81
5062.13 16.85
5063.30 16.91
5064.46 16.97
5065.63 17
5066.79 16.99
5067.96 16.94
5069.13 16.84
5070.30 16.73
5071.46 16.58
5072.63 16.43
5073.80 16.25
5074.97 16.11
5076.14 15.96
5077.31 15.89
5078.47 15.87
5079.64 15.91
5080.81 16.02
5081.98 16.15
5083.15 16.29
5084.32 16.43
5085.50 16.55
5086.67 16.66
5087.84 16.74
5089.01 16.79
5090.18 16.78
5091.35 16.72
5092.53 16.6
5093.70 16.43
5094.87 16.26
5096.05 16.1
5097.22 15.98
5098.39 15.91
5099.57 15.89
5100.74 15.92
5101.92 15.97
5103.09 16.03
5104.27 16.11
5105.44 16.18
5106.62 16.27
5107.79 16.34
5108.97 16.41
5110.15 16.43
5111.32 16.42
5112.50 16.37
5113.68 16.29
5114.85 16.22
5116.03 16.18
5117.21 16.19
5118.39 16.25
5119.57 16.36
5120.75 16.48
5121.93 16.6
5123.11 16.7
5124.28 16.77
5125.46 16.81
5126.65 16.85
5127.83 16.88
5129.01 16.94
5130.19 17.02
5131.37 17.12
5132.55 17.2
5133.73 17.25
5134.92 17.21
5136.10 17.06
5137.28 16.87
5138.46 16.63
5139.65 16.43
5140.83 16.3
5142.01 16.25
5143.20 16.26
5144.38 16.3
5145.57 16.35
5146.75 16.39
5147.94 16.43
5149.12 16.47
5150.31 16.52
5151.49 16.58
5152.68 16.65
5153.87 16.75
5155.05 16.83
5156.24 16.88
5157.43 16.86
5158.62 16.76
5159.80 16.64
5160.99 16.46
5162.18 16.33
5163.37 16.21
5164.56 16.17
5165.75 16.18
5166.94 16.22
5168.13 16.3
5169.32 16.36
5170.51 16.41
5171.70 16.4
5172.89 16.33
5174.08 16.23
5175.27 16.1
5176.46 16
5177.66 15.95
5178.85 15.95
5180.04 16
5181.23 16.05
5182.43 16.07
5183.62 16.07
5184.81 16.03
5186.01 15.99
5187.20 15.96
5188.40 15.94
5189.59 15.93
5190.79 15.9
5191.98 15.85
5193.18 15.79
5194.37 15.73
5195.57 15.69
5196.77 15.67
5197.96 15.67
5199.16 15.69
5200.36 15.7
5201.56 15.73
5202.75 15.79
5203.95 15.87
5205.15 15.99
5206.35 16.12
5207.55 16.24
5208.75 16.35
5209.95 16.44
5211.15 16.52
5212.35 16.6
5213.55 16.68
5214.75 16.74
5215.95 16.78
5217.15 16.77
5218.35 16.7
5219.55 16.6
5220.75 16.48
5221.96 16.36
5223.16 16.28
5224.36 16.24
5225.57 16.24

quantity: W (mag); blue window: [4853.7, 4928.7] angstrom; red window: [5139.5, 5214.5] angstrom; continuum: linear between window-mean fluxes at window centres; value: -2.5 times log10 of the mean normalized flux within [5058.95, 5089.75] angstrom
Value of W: 0.02 mag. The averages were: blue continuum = 17.9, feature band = 16.5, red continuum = 16.2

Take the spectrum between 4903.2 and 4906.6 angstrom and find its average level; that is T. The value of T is 18.3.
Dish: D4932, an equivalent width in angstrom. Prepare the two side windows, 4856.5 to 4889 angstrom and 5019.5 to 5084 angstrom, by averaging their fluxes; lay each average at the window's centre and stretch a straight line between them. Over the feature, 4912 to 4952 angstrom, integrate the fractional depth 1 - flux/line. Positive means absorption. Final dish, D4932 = -0.9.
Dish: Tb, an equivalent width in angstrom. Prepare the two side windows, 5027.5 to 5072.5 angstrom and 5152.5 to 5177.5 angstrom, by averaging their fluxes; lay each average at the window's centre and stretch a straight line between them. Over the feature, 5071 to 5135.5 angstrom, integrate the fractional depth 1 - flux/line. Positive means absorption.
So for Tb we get 1.1 angstrom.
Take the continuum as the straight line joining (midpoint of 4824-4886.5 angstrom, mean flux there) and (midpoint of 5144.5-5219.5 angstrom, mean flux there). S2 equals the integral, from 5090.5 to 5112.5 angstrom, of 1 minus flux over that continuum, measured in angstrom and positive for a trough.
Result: 0.5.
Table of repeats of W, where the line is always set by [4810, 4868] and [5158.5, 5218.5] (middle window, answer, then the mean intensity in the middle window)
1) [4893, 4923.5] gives -0.02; 17.8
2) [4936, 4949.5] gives -0.05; 18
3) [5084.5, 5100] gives 0.01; 16.4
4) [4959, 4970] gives -0.03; 17.7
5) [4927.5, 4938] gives -0.04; 18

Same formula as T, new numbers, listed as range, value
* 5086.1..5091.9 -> 16.8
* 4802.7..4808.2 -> 18.2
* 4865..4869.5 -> 17.7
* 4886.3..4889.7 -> 18.5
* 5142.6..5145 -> 16.2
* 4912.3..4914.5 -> 18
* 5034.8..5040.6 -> 17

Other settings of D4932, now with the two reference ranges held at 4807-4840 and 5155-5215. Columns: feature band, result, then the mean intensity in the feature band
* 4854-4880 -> -0.2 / 17.8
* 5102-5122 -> 0.3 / 16.3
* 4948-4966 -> -0.6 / 17.8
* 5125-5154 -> -0.6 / 16.7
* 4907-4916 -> -0.3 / 18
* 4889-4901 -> 0.0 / 17.6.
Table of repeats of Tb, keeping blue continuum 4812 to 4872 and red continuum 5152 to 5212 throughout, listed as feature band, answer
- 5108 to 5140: -0.4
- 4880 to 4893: -0.5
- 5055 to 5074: -0.1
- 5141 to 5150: 0.0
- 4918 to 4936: -0.6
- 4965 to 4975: -0.1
